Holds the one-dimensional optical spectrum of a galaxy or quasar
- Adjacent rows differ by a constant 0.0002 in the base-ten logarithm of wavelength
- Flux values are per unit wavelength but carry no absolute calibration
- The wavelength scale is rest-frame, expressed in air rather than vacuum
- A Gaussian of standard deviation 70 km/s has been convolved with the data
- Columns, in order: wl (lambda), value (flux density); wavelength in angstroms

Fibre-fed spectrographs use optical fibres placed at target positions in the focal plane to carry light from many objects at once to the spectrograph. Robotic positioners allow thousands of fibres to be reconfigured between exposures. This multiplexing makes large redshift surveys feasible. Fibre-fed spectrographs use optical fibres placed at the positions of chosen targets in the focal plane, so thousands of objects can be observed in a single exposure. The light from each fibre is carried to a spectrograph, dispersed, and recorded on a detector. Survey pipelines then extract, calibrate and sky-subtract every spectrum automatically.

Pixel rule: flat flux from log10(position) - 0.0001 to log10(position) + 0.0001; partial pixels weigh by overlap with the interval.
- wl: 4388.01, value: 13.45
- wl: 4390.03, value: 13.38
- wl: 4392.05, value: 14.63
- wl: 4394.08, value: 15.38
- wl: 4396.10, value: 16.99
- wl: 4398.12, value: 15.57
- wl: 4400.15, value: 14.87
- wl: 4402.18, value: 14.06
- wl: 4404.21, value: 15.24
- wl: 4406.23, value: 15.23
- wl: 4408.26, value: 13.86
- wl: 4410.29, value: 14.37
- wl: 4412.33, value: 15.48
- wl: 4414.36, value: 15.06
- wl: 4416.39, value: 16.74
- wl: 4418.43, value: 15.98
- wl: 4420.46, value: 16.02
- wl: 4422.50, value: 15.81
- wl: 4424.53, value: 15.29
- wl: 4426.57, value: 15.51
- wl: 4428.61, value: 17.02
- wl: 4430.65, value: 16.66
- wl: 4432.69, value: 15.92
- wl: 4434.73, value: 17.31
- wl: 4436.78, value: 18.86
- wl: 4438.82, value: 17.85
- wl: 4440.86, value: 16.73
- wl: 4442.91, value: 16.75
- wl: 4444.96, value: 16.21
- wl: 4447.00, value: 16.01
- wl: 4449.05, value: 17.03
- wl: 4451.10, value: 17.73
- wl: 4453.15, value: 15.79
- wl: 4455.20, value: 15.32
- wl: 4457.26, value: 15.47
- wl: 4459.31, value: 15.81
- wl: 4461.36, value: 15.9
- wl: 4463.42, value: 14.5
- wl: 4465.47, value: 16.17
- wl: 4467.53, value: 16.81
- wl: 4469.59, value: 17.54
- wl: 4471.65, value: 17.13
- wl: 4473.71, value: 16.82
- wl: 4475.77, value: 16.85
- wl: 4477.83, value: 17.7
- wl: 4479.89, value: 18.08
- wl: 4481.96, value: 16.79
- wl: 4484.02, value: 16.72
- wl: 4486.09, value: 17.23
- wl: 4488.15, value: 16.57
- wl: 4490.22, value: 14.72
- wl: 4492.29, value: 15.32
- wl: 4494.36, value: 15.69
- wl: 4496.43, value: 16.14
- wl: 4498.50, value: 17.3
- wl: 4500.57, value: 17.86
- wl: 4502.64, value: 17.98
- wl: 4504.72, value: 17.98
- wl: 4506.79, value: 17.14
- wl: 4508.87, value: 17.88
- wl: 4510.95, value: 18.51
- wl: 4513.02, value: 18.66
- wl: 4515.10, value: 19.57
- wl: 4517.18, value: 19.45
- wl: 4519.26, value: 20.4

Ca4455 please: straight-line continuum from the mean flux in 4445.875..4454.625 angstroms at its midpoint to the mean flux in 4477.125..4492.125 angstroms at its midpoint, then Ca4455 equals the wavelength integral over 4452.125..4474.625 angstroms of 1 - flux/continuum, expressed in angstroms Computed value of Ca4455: 0.7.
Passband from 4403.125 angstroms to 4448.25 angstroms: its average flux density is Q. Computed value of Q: 16.1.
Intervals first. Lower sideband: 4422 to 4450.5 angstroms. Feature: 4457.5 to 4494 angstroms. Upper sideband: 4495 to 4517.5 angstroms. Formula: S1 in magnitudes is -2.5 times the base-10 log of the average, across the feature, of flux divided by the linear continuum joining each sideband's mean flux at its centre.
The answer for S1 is 0.06 mag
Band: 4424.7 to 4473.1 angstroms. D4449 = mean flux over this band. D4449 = 16.5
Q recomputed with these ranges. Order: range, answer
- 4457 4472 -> 16.2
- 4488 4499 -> 15.8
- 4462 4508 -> 16.8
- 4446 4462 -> 16.1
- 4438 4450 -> 16.7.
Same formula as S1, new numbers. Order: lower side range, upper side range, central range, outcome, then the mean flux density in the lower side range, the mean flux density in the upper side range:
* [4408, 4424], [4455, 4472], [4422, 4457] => -0.05 mag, 15.5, 16.1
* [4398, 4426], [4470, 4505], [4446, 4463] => 0.01 mag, 15.2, 16.9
